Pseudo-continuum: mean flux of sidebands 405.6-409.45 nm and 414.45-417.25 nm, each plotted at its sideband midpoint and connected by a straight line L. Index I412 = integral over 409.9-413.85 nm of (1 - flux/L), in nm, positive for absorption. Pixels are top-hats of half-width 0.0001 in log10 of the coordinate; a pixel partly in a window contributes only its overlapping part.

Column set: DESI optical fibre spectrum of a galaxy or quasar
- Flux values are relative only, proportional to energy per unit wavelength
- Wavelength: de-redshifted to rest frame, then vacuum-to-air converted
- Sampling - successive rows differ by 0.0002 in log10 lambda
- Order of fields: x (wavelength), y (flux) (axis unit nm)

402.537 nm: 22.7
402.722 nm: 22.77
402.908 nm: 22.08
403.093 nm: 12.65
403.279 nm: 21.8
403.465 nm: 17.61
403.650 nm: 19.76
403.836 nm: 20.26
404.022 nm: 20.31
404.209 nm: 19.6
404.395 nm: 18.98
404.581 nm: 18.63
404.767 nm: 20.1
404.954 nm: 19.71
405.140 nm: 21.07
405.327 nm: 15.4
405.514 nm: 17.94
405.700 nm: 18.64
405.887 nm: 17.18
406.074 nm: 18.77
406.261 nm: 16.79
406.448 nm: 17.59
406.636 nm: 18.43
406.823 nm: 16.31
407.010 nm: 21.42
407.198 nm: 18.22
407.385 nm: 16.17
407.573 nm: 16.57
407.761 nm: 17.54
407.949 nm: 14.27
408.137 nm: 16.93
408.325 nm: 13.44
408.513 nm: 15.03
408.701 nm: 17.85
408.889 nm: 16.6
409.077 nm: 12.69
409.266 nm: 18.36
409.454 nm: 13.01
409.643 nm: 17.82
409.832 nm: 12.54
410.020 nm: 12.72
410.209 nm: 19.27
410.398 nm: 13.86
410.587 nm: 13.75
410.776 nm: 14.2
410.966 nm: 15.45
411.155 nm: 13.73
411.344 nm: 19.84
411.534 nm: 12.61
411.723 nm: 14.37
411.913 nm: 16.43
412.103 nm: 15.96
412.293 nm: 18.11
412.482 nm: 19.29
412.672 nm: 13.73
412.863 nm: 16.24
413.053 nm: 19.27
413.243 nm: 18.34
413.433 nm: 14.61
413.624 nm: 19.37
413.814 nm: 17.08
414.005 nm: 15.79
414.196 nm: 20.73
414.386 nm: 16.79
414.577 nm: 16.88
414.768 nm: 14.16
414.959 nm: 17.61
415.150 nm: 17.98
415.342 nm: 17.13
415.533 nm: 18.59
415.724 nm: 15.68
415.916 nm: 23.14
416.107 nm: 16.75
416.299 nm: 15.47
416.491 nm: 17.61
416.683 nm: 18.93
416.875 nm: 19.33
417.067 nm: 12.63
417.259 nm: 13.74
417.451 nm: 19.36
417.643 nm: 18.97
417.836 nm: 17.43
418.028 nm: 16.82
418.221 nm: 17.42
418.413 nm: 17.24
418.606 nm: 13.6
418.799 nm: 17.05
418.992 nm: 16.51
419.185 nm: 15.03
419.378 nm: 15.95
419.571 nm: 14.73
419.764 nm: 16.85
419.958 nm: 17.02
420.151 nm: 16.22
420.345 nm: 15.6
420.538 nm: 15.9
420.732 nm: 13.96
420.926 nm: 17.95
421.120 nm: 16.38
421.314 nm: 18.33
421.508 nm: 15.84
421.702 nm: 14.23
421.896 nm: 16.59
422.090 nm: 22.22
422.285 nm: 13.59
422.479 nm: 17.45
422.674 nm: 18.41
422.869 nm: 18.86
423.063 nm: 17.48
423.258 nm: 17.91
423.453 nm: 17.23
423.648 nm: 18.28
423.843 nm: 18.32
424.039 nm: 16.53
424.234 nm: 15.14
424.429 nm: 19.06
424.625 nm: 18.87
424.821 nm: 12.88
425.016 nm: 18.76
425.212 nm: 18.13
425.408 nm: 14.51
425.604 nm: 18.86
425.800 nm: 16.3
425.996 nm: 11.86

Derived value 0.22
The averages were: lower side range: 16.9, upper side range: 17.2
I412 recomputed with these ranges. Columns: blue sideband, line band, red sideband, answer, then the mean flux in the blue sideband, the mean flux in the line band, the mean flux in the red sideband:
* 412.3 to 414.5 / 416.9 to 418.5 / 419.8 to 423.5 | 0.031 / 17.4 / 16.8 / 16.9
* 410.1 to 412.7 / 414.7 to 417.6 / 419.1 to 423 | -0.196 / 15.8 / 17.3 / 16.6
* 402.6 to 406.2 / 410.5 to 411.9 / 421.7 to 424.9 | 0.268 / 19.1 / 14.9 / 17.4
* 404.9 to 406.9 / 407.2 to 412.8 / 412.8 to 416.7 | 0.668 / 18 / 15.6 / 17.5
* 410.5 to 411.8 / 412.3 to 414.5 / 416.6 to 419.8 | -0.287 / 14.9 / 17.4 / 16.6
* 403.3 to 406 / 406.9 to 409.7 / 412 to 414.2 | 0.289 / 19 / 16.4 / 17.2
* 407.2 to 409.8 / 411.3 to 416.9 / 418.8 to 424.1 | -0.323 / 15.9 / 17.2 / 16.8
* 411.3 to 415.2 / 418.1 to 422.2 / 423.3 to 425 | 0.154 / 16.9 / 16.4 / 17.1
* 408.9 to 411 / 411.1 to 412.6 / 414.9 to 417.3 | -0.061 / 14.9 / 16.3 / 17.3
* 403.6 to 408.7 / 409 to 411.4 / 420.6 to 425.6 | 0.355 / 17.9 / 15.1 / 17.1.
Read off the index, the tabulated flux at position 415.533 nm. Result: 18.59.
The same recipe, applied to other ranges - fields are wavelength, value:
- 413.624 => 19.37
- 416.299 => 15.47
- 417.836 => 17.43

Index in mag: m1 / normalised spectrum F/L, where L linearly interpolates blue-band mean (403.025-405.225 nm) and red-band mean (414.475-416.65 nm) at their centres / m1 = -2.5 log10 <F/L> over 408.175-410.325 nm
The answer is 0.19 mag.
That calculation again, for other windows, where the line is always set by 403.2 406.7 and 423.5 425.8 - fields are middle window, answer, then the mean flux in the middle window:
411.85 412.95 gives 0.10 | 16.6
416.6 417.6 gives 0.06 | 16.9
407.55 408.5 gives 0.19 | 15.6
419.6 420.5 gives 0.08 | 16.3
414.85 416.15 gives -0.01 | 18.1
